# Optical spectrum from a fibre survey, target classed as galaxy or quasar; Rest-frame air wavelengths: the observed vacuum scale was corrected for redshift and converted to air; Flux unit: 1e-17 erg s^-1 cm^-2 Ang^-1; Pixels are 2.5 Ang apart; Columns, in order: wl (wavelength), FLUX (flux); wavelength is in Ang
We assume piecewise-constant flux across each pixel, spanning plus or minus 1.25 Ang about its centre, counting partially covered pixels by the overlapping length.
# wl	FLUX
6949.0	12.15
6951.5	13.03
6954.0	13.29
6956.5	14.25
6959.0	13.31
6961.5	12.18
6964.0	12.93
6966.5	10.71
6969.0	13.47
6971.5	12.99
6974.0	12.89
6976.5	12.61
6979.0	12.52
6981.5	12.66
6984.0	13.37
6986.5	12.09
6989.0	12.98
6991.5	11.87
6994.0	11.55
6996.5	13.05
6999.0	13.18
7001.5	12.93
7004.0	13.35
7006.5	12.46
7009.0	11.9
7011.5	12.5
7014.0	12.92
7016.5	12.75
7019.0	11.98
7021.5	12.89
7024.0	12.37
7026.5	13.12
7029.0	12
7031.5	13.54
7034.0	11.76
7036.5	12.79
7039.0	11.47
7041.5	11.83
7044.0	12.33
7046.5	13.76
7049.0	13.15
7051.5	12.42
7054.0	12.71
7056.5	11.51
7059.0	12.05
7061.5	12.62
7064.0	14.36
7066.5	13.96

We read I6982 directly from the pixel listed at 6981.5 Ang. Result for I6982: 12.66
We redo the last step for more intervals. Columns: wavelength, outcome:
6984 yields 13.37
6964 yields 12.93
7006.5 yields 12.46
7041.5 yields 11.83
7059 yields 12.05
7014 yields 12.92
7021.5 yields 12.89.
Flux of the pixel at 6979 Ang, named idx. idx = 12.52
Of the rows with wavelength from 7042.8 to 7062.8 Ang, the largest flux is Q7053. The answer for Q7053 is 13.76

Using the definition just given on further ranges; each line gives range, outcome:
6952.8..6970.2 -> 14.25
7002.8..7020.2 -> 13.35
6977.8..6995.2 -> 13.37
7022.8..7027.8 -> 13.12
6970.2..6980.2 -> 12.99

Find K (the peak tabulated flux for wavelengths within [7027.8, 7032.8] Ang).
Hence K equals 13.54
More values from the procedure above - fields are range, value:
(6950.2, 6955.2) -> 13.29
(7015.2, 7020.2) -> 12.75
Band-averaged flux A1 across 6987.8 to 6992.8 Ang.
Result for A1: 12.4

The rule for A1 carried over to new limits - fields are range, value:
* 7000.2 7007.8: 12.9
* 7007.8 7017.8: 12.5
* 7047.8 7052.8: 12.8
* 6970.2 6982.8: 12.7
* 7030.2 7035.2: 12.7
